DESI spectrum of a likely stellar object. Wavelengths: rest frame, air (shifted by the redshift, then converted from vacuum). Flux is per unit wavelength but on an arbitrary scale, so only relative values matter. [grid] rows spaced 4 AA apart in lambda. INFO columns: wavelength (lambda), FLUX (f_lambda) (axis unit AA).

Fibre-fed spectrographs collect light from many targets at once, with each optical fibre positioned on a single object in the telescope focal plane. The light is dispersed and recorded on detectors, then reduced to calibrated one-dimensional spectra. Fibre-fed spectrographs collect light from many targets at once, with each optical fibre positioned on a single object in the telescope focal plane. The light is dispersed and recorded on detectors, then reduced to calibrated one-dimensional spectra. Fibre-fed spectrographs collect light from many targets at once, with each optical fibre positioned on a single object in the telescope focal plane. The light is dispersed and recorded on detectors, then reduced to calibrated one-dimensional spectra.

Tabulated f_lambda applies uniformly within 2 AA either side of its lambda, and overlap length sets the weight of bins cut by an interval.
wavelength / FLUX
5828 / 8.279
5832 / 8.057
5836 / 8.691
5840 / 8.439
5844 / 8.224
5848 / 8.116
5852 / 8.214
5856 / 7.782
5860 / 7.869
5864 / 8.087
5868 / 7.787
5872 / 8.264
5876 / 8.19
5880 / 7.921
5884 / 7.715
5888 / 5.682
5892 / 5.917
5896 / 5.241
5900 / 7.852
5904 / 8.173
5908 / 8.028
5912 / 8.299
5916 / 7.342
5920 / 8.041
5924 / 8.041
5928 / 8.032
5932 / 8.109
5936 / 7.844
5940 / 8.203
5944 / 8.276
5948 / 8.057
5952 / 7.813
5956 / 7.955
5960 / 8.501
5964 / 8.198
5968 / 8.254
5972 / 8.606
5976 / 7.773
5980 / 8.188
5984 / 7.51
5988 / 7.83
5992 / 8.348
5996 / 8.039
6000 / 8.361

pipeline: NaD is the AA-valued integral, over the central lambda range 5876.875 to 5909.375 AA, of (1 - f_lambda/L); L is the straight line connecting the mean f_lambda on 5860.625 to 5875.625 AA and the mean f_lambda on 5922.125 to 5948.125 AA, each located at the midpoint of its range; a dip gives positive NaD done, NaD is 3.9 AA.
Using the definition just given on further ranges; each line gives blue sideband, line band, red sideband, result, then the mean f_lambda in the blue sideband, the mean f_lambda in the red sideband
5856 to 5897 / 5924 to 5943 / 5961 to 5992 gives -0.7 AA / 7.34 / 8.08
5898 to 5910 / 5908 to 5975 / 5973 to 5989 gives -1.2 AA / 8.02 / 7.87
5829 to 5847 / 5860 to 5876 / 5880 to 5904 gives -1.3 AA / 8.34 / 6.74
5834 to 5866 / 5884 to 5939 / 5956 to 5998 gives 4.7 AA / 8.18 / 8.12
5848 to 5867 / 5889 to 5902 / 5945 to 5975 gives 2.9 AA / 7.99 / 8.19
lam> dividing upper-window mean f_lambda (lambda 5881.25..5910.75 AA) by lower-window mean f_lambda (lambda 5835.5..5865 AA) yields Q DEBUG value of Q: 0.86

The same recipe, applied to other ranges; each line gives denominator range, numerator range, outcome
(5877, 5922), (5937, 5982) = 1.12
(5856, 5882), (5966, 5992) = 1.01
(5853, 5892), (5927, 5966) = 1.06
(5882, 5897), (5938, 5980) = 1.32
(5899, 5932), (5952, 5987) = 1.01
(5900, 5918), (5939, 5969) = 1.03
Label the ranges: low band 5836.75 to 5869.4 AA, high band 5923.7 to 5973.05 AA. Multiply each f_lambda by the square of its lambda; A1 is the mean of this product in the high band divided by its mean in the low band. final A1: 1.04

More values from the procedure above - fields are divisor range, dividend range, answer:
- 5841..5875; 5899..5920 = 1.00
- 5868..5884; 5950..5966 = 1.04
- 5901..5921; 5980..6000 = 1.03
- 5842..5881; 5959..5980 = 1.06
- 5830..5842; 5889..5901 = 0.75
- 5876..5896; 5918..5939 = 1.20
